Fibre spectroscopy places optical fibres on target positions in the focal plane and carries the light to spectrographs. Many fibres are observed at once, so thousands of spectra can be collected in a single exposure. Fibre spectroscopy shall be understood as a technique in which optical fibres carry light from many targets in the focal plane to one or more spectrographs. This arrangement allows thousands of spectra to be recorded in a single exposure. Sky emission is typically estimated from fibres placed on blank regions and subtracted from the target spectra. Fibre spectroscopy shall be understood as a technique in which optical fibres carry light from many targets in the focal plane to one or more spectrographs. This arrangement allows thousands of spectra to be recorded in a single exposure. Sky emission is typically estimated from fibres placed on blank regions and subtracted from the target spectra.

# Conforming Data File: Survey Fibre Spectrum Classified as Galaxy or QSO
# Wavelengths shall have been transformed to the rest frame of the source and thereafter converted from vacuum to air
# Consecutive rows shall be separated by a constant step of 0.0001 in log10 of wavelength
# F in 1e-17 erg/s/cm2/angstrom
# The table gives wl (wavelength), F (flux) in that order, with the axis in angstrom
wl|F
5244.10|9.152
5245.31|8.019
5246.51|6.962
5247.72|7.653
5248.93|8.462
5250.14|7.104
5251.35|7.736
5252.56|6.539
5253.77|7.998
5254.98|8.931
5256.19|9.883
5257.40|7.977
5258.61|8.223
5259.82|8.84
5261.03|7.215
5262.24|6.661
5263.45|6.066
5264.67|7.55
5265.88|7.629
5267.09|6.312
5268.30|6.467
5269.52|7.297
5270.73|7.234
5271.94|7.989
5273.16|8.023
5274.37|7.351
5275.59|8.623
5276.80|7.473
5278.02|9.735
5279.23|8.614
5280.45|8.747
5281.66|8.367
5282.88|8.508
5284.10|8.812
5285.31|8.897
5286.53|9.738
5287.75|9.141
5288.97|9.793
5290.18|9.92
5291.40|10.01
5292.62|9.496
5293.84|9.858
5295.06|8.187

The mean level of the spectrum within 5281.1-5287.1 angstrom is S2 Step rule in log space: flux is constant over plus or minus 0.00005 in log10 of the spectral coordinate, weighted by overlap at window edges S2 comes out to 8.86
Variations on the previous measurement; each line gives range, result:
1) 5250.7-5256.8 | 8.21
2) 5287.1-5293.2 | 9.67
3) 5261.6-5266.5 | 6.98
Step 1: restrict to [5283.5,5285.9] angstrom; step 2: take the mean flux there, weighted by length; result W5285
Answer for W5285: 8.88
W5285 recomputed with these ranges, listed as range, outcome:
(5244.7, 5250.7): 7.65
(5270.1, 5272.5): 7.62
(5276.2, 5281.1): 8.65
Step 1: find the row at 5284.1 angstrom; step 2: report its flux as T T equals 8.812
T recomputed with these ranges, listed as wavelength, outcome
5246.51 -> 6.962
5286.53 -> 9.738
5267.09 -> 6.312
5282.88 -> 8.508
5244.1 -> 9.152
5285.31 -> 8.897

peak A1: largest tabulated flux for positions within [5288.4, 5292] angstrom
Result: 10.01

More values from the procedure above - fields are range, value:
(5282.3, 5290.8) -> 9.92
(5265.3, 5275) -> 8.023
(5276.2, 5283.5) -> 9.735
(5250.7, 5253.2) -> 7.736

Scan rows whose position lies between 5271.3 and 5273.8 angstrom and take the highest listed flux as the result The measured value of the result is 8.023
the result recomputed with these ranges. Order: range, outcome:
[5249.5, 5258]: 9.883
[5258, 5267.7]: 8.84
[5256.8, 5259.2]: 8.223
